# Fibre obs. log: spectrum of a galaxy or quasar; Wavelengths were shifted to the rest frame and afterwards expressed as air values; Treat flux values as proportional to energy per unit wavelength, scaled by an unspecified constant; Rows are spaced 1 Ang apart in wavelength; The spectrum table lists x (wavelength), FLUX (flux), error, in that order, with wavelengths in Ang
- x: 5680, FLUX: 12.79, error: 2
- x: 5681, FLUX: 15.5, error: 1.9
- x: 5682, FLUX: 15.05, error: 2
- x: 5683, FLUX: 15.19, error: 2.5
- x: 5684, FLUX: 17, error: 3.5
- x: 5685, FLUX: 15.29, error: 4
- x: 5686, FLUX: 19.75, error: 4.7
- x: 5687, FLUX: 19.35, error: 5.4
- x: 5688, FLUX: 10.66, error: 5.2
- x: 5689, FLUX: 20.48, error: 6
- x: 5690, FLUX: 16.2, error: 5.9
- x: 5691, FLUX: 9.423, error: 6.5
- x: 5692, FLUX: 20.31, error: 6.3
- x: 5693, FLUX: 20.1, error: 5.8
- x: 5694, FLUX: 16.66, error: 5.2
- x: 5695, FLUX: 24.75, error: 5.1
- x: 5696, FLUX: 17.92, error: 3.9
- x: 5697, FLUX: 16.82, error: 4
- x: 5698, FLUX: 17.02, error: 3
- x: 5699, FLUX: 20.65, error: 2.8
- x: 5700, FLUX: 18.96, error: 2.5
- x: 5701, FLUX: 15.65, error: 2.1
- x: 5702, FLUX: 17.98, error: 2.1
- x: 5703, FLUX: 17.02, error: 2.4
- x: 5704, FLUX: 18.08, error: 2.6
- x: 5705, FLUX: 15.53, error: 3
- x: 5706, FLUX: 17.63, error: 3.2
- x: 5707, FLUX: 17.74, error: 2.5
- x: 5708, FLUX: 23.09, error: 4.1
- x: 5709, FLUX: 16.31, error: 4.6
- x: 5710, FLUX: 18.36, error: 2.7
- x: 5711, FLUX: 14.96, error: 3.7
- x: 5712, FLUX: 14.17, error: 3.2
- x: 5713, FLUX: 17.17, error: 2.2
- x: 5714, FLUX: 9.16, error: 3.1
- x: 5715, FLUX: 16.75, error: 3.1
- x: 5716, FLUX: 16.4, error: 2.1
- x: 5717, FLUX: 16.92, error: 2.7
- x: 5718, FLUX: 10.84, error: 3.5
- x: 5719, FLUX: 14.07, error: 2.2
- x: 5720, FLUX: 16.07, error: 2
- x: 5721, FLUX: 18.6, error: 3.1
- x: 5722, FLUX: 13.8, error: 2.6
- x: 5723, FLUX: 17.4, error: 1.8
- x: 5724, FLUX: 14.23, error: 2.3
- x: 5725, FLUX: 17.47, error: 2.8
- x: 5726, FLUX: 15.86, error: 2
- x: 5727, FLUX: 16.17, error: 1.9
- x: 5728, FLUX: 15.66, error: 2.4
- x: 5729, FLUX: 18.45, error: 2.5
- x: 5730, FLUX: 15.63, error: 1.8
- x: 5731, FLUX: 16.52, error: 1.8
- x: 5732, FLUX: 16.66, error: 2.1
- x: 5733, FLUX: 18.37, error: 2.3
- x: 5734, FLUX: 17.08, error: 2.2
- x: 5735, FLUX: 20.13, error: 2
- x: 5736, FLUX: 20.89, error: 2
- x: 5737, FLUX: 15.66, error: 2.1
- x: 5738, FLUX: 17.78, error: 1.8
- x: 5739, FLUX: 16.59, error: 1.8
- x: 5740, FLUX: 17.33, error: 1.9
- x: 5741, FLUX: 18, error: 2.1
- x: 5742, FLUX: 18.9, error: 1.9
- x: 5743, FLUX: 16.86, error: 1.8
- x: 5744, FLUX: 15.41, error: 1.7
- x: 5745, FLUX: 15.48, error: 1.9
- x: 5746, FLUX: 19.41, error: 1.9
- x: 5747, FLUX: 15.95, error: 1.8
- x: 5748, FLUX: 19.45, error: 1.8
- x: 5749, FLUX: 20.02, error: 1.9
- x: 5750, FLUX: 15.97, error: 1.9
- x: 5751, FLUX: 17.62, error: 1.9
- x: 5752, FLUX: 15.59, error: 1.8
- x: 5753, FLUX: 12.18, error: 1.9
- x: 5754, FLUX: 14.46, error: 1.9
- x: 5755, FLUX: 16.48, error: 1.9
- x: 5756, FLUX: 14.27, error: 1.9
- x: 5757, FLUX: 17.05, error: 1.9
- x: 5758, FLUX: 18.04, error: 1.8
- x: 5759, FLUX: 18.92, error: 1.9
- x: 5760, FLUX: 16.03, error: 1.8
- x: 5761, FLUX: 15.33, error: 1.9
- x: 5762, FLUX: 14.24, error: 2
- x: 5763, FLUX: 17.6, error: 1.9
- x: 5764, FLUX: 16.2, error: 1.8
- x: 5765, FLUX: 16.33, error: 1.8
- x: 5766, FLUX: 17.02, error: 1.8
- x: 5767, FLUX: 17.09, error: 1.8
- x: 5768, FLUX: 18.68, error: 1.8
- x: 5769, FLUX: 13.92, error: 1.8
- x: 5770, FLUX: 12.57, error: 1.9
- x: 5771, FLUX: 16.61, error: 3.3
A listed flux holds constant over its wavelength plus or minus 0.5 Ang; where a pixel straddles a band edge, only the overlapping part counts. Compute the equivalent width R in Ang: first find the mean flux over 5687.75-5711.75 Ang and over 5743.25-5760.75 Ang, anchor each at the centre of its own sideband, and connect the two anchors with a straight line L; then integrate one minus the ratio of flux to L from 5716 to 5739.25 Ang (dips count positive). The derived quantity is 0.7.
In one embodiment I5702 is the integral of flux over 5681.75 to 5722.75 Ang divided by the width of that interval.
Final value 16.8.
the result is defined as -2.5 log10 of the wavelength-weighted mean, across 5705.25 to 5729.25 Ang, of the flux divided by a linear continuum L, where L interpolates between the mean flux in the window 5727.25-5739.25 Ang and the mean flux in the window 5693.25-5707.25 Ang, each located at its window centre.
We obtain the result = 0.11 mag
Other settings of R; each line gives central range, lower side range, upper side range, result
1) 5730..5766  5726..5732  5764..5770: -1.3 Ang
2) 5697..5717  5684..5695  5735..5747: 0.4 Ang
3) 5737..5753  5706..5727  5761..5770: -1.1 Ang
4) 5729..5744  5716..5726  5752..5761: -1.8 Ang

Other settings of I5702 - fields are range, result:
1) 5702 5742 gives 16.7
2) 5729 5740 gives 17.6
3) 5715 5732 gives 15.9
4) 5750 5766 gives 16.1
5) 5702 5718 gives 16.5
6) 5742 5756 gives 16.5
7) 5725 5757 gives 16.9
